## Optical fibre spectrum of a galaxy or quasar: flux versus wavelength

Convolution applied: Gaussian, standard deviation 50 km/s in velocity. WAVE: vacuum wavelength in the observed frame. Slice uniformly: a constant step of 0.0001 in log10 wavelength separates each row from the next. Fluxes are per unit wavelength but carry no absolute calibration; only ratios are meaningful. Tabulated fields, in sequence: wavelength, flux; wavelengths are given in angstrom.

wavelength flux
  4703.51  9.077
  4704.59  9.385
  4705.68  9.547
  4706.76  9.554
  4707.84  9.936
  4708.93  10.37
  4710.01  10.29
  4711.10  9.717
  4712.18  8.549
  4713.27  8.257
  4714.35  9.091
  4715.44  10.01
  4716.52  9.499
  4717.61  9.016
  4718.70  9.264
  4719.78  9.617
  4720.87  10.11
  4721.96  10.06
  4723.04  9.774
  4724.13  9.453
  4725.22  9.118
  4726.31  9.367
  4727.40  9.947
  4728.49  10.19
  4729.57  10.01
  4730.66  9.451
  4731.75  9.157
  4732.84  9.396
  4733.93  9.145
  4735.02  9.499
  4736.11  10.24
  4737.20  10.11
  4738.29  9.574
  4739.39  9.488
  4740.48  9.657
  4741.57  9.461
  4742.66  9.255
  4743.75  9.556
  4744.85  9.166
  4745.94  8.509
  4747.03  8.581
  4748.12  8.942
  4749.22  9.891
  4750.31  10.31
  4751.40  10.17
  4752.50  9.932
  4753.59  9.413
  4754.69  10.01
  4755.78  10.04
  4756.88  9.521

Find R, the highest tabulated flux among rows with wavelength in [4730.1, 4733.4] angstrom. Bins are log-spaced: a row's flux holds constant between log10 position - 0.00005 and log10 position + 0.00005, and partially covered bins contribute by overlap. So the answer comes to 9.451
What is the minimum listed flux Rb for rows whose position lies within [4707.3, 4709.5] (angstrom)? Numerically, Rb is 9.936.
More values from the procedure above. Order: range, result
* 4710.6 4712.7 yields 8.549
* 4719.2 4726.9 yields 9.118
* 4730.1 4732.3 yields 9.157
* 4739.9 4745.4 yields 9.166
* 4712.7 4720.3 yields 8.257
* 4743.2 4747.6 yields 8.509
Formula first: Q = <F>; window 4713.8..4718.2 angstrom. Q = 9.4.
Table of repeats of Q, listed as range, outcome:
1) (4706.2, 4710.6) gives 10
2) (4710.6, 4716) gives 9.13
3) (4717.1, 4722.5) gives 9.62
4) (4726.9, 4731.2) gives 9.91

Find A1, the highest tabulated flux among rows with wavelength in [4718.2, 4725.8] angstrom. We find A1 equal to 10.11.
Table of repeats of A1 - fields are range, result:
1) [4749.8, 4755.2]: 10.31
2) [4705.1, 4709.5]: 10.37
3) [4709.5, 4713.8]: 10.29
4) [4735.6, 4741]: 10.24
